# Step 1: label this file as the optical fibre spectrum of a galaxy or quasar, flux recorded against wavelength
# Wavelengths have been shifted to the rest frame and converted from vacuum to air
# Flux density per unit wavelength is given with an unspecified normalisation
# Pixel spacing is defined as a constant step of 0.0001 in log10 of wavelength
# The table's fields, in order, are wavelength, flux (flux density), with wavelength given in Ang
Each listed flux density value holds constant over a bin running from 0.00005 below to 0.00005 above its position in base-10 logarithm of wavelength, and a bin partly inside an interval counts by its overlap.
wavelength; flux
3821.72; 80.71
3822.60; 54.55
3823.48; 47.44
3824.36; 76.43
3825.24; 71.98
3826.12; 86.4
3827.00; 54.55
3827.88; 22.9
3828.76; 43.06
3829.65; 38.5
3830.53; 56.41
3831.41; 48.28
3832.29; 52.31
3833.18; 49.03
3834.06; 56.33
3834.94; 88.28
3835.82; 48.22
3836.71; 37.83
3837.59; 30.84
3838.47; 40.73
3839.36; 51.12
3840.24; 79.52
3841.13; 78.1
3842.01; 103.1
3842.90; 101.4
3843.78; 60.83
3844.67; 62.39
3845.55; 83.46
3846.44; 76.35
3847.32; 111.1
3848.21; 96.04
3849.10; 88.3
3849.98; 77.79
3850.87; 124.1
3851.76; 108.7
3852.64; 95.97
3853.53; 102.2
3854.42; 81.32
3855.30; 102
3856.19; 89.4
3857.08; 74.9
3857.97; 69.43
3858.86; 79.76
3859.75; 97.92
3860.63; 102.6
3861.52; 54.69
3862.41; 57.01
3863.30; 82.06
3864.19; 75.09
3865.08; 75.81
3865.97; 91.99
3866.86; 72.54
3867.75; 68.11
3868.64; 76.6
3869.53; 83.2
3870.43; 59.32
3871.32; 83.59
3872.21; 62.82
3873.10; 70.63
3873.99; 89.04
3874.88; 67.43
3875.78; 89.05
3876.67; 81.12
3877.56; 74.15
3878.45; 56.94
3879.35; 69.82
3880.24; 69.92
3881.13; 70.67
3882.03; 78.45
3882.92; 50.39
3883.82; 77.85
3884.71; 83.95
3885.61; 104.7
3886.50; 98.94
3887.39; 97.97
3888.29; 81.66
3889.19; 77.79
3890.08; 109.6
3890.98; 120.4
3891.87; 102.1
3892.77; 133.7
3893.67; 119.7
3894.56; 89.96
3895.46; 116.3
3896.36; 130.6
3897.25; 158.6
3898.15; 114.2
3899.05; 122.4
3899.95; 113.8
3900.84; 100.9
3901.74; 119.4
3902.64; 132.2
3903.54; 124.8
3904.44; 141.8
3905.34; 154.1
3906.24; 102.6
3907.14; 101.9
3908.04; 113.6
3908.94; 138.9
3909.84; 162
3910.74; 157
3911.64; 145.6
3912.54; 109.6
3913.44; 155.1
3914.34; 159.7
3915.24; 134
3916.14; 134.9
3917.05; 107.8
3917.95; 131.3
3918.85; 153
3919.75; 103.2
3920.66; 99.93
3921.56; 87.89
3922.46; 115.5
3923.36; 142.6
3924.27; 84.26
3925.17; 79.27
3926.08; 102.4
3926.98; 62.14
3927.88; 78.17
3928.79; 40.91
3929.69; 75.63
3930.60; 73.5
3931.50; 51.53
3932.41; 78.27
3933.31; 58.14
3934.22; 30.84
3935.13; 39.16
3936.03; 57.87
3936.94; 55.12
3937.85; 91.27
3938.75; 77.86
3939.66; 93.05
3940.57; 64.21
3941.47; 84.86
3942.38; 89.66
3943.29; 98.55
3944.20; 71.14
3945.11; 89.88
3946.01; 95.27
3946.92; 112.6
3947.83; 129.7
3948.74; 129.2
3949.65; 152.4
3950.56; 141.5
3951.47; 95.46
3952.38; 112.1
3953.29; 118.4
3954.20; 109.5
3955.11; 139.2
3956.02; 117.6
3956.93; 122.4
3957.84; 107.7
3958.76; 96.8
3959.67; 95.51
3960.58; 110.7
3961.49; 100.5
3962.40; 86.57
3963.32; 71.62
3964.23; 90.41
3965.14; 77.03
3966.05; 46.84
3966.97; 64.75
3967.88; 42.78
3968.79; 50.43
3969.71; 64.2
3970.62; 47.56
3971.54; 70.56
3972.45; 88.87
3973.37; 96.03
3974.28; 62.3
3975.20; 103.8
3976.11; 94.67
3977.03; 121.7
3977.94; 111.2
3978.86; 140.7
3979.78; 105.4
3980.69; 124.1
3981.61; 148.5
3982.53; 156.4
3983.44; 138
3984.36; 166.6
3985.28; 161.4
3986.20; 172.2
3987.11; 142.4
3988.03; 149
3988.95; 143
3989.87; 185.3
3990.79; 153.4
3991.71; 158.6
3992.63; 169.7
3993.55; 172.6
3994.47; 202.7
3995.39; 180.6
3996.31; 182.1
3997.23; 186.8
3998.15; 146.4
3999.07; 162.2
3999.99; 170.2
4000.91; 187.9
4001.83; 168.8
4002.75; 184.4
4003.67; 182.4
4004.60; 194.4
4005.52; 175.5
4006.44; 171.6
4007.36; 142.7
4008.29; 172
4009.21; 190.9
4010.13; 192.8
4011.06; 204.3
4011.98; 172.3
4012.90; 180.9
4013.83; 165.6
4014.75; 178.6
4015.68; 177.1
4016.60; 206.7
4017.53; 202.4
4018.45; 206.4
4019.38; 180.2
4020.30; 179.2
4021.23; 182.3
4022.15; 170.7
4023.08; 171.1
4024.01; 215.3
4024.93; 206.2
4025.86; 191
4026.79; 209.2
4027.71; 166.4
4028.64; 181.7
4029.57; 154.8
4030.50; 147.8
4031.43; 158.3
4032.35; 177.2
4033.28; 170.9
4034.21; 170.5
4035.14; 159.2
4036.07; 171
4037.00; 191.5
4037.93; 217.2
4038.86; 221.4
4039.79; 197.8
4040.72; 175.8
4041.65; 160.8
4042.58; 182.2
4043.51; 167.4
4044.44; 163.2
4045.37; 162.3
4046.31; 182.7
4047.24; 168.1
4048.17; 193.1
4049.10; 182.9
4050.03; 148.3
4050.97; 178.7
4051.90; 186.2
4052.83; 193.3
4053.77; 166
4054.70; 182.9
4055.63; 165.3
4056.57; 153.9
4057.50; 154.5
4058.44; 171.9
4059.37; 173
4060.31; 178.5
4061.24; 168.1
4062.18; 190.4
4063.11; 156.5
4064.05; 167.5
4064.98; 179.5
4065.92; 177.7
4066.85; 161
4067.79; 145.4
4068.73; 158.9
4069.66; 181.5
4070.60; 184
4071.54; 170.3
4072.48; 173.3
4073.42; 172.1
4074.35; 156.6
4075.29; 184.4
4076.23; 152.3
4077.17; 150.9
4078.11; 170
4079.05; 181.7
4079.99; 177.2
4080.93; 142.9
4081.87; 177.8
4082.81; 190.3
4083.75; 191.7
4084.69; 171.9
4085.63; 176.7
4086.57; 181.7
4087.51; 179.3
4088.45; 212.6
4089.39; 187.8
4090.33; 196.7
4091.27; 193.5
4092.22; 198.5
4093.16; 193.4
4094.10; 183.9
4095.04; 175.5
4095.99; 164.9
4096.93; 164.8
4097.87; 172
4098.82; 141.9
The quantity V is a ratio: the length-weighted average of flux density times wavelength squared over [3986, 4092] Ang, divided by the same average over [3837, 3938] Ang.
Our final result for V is 2.0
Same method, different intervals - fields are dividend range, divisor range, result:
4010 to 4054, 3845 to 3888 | 2.40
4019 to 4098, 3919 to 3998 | 1.74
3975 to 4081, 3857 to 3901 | 2.09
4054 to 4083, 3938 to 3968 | 1.82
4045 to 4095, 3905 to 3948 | 1.90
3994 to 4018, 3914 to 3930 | 1.79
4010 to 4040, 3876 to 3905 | 1.95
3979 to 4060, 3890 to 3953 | 1.72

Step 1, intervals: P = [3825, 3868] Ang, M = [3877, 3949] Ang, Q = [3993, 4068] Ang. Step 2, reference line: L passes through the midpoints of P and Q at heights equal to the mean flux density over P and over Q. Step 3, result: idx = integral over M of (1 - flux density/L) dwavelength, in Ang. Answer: 6.0 Ang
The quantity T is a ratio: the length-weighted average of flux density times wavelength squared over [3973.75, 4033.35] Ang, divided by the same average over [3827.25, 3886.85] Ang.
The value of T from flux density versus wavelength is 2.41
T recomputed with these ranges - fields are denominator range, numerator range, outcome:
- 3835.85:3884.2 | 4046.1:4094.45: 2.52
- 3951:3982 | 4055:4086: 1.88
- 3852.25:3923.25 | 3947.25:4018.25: 1.43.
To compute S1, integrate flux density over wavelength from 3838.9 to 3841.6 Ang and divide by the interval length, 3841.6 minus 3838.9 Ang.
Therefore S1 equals 69.8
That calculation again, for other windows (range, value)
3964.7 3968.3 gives 57.9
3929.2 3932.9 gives 69.4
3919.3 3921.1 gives 101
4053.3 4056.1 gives 171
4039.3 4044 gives 177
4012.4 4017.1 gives 182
